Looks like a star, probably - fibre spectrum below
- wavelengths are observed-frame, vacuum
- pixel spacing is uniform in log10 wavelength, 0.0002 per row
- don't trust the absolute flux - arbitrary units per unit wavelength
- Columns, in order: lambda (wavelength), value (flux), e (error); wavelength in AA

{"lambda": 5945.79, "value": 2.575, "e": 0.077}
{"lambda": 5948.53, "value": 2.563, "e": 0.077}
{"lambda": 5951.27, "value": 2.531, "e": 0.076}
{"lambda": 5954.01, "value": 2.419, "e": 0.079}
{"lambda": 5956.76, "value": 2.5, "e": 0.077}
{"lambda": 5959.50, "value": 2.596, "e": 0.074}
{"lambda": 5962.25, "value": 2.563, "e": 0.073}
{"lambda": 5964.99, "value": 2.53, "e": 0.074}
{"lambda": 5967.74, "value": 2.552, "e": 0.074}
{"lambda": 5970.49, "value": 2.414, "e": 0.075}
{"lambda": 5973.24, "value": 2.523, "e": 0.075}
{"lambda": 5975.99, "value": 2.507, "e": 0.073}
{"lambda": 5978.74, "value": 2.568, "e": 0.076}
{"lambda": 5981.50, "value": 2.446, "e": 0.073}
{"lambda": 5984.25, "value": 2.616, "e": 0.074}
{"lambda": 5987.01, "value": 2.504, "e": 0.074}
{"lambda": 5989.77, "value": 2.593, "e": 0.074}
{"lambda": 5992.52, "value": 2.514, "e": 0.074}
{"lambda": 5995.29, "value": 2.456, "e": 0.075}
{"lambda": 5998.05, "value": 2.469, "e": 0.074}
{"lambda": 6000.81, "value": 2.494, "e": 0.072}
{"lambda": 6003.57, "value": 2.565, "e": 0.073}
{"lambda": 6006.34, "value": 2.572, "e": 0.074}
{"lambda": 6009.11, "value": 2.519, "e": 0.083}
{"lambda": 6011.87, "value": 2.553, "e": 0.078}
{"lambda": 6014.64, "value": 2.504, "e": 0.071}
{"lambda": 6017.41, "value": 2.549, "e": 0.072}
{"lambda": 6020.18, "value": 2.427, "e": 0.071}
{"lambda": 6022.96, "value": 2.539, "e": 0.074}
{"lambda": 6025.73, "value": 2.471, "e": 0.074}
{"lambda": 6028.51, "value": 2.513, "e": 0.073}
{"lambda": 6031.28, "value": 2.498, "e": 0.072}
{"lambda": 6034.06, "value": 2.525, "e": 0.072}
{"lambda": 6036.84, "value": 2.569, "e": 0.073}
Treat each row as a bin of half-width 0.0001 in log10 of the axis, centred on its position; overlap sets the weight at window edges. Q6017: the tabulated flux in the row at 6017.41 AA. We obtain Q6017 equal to 2.549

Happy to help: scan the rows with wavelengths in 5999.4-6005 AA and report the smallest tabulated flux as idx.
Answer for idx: 2.494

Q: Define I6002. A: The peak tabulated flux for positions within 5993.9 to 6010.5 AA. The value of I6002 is 2.572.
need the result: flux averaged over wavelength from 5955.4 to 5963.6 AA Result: 2.55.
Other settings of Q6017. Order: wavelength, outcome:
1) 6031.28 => 2.498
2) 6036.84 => 2.569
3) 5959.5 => 2.596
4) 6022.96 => 2.539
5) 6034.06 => 2.525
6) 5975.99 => 2.507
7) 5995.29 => 2.456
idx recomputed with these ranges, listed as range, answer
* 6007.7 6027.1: 2.427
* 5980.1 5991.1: 2.446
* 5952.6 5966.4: 2.419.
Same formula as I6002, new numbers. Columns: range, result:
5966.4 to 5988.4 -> 2.616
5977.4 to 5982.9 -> 2.568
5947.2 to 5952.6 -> 2.563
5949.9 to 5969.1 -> 2.596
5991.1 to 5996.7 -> 2.514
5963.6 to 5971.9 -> 2.552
